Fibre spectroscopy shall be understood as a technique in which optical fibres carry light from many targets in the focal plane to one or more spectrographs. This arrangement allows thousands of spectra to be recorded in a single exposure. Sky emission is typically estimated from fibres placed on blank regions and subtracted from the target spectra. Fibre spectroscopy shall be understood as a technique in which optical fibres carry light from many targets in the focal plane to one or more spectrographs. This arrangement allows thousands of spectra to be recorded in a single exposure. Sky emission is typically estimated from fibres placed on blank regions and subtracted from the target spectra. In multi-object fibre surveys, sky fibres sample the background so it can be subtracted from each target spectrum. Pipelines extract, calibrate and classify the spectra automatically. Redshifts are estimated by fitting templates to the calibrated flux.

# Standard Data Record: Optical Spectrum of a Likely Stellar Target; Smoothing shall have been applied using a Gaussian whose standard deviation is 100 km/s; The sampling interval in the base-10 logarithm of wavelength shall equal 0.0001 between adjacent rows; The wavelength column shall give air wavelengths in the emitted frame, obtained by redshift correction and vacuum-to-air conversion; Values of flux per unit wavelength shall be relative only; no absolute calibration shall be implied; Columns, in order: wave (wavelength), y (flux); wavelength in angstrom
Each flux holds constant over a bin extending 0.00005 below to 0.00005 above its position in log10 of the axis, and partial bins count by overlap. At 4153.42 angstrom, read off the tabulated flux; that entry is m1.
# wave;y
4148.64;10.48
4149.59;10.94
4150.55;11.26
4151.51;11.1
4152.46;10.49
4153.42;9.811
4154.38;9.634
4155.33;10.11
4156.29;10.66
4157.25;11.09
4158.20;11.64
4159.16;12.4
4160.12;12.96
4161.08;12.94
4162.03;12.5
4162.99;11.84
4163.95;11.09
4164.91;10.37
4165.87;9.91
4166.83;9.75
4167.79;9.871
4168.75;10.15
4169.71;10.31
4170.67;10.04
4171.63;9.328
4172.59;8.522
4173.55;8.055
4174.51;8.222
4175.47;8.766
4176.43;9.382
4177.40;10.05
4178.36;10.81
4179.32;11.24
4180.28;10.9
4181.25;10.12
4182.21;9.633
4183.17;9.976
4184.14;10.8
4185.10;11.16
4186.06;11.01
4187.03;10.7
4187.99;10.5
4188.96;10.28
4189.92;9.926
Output 9.811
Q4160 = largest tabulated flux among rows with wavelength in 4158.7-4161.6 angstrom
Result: 12.96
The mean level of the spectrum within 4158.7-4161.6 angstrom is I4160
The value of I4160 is 12.8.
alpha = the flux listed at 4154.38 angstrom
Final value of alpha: 9.634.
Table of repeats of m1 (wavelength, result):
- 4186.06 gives 11.01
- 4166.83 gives 9.75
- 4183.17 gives 9.976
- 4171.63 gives 9.328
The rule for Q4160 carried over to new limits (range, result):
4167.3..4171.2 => 10.31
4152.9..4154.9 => 9.811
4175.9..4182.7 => 11.24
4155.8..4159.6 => 12.4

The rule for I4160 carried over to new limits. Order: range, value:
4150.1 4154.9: 10.5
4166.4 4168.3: 9.81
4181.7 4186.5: 10.5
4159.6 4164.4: 12.3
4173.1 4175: 8.15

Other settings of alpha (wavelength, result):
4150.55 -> 11.26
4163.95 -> 11.09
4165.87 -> 9.91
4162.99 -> 11.84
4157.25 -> 11.09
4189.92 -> 9.926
